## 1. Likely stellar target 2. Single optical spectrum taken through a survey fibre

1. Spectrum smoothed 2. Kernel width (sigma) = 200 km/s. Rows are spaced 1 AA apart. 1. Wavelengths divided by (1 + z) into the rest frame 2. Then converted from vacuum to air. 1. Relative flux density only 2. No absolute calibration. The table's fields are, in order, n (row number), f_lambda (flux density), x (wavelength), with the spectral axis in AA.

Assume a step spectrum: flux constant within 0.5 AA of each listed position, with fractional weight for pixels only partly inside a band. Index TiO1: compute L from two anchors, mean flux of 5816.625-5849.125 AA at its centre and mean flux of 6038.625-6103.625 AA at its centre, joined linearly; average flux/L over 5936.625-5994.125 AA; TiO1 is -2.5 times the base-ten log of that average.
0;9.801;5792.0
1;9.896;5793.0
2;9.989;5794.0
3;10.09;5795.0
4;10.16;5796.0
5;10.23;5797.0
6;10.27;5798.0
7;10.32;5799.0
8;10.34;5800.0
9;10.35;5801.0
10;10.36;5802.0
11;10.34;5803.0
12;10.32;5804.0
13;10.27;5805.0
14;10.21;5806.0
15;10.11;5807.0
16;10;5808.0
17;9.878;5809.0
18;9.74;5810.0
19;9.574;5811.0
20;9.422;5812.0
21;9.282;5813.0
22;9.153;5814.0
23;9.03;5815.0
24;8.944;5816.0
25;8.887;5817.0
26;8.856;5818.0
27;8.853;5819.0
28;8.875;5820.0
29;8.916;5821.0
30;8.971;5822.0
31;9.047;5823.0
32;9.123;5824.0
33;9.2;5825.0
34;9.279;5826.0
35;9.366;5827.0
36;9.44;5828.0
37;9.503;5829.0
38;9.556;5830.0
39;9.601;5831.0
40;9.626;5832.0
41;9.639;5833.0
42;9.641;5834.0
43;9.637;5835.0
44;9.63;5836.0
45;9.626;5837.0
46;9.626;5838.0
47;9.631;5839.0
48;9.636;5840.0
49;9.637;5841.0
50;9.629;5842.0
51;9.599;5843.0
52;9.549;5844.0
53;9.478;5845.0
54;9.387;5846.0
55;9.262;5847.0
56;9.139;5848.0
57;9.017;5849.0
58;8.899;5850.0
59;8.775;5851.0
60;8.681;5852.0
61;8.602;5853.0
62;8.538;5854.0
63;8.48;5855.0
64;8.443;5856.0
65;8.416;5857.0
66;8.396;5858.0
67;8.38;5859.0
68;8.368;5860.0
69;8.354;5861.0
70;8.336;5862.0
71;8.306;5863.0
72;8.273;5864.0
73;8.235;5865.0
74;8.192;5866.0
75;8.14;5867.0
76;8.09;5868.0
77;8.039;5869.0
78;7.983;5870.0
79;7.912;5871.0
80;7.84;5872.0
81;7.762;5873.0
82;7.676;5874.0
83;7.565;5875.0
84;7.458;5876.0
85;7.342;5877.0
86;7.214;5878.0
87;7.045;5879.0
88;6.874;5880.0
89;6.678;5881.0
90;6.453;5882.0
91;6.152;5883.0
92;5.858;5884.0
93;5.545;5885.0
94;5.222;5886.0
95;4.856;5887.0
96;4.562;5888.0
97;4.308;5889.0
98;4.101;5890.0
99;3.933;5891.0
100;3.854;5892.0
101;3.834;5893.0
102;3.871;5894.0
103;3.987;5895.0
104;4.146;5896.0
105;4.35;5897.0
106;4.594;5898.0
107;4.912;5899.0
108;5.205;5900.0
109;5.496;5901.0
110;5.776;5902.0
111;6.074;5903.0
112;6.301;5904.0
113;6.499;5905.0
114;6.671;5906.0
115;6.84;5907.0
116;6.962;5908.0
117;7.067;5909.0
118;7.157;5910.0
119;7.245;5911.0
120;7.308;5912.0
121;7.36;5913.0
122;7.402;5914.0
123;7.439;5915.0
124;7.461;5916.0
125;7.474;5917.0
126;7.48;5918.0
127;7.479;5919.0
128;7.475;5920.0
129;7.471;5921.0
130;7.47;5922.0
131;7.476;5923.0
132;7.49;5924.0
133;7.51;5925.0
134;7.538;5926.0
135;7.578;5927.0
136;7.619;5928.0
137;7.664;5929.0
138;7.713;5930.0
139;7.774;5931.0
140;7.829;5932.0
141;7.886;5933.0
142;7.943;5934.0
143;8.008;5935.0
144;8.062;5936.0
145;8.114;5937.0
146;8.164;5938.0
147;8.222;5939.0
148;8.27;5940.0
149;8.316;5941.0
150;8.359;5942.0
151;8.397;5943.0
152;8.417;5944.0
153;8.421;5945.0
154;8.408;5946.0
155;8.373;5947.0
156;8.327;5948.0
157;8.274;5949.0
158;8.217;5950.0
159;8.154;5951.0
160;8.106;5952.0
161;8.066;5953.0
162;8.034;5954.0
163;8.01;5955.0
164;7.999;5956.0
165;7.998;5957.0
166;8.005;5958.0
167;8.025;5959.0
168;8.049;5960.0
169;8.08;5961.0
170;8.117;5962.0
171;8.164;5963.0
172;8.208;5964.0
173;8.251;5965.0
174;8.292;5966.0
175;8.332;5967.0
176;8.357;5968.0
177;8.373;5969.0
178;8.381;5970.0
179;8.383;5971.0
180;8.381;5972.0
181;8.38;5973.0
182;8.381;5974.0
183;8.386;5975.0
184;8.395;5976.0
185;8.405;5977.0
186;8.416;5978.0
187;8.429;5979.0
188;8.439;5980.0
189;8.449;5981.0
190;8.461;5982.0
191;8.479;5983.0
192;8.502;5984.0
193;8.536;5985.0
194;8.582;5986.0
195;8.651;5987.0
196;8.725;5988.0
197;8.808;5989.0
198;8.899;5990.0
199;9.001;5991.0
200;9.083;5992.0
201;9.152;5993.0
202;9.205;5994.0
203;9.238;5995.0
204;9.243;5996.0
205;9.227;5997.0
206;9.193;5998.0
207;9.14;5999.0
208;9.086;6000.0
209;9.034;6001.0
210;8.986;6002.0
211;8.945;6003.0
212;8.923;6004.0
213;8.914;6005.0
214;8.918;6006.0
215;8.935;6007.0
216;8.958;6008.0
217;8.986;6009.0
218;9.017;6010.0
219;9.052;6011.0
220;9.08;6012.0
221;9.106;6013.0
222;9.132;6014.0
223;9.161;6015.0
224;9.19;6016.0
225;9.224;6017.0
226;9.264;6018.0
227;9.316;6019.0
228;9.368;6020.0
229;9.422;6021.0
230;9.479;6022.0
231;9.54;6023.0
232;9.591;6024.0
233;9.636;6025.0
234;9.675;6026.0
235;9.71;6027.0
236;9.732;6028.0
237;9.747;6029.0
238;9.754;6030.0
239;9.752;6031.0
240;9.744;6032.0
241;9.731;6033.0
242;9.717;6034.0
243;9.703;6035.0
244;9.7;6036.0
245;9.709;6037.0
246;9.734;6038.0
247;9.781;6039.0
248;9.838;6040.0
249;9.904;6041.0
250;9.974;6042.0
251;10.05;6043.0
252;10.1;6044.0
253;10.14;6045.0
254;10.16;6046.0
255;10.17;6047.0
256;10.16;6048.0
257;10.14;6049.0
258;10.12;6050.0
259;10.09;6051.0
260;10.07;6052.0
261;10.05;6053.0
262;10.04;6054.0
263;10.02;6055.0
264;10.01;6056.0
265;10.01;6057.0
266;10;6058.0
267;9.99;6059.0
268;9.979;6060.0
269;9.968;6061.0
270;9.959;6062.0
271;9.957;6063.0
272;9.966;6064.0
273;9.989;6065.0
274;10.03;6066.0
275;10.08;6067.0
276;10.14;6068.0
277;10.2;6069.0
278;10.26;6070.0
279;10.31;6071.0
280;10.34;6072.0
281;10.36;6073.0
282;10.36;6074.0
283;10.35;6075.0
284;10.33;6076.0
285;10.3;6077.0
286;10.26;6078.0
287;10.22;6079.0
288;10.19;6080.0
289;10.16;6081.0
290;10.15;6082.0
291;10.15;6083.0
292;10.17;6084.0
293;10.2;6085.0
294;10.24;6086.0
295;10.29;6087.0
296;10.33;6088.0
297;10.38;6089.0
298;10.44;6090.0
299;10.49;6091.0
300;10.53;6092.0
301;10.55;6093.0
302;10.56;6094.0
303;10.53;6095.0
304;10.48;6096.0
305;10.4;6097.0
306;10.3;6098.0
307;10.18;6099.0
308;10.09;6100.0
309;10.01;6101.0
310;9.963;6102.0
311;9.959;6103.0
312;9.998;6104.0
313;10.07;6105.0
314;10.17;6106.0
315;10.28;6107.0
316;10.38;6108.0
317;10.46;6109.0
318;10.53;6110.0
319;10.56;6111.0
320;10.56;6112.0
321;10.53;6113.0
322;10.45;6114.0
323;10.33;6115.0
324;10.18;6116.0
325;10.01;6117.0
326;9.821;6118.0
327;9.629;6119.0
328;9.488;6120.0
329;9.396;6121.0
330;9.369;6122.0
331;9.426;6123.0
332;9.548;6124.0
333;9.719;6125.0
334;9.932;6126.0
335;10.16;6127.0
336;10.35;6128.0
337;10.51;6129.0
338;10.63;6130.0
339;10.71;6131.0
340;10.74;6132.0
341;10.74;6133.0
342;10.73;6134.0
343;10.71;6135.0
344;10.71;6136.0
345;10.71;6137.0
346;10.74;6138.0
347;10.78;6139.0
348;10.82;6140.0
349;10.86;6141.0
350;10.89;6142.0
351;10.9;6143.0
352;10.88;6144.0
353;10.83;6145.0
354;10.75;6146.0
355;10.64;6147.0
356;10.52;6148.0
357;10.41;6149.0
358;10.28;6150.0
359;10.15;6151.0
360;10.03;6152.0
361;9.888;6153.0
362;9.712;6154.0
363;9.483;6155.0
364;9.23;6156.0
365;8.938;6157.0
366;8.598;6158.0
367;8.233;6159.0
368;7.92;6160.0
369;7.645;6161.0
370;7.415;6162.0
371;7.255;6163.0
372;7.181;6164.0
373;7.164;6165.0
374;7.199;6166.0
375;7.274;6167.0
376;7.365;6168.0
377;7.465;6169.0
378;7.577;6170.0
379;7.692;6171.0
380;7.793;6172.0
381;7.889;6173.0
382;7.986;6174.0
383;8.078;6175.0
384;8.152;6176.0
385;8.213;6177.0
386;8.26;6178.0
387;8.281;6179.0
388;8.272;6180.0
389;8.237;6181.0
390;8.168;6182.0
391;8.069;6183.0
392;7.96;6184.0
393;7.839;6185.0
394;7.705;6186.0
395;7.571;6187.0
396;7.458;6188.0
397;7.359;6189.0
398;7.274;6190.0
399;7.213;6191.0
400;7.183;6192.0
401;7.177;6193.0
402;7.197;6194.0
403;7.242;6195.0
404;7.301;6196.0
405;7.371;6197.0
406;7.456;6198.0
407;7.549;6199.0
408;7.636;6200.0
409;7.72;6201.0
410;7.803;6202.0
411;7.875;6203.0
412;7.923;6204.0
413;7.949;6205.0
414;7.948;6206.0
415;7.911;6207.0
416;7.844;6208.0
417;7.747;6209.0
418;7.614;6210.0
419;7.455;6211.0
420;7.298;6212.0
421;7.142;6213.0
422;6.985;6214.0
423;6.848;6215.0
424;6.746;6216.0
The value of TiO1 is 0.17 mag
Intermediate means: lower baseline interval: 9.37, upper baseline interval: 10.2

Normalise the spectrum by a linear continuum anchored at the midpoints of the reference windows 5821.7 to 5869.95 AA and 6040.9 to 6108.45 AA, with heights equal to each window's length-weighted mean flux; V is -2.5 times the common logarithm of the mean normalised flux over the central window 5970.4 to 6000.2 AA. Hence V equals 0.12 mag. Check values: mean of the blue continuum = 9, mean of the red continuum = 10.2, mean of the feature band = 8.72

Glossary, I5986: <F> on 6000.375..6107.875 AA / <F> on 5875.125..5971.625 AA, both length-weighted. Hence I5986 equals 1.39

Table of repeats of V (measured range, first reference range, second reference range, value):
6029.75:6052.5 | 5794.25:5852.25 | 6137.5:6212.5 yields -0.126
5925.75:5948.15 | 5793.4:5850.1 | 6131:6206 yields 0.152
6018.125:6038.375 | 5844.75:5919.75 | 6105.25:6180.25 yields -0.148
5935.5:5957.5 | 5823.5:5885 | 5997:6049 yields 0.105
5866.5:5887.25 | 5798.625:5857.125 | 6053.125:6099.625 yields 0.331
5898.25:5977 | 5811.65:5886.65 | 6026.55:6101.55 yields 0.191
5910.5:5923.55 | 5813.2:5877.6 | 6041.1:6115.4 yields 0.239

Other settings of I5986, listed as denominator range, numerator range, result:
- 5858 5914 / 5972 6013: 1.35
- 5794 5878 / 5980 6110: 1.07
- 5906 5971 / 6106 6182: 1.20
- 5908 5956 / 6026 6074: 1.28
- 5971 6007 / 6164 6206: 0.88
